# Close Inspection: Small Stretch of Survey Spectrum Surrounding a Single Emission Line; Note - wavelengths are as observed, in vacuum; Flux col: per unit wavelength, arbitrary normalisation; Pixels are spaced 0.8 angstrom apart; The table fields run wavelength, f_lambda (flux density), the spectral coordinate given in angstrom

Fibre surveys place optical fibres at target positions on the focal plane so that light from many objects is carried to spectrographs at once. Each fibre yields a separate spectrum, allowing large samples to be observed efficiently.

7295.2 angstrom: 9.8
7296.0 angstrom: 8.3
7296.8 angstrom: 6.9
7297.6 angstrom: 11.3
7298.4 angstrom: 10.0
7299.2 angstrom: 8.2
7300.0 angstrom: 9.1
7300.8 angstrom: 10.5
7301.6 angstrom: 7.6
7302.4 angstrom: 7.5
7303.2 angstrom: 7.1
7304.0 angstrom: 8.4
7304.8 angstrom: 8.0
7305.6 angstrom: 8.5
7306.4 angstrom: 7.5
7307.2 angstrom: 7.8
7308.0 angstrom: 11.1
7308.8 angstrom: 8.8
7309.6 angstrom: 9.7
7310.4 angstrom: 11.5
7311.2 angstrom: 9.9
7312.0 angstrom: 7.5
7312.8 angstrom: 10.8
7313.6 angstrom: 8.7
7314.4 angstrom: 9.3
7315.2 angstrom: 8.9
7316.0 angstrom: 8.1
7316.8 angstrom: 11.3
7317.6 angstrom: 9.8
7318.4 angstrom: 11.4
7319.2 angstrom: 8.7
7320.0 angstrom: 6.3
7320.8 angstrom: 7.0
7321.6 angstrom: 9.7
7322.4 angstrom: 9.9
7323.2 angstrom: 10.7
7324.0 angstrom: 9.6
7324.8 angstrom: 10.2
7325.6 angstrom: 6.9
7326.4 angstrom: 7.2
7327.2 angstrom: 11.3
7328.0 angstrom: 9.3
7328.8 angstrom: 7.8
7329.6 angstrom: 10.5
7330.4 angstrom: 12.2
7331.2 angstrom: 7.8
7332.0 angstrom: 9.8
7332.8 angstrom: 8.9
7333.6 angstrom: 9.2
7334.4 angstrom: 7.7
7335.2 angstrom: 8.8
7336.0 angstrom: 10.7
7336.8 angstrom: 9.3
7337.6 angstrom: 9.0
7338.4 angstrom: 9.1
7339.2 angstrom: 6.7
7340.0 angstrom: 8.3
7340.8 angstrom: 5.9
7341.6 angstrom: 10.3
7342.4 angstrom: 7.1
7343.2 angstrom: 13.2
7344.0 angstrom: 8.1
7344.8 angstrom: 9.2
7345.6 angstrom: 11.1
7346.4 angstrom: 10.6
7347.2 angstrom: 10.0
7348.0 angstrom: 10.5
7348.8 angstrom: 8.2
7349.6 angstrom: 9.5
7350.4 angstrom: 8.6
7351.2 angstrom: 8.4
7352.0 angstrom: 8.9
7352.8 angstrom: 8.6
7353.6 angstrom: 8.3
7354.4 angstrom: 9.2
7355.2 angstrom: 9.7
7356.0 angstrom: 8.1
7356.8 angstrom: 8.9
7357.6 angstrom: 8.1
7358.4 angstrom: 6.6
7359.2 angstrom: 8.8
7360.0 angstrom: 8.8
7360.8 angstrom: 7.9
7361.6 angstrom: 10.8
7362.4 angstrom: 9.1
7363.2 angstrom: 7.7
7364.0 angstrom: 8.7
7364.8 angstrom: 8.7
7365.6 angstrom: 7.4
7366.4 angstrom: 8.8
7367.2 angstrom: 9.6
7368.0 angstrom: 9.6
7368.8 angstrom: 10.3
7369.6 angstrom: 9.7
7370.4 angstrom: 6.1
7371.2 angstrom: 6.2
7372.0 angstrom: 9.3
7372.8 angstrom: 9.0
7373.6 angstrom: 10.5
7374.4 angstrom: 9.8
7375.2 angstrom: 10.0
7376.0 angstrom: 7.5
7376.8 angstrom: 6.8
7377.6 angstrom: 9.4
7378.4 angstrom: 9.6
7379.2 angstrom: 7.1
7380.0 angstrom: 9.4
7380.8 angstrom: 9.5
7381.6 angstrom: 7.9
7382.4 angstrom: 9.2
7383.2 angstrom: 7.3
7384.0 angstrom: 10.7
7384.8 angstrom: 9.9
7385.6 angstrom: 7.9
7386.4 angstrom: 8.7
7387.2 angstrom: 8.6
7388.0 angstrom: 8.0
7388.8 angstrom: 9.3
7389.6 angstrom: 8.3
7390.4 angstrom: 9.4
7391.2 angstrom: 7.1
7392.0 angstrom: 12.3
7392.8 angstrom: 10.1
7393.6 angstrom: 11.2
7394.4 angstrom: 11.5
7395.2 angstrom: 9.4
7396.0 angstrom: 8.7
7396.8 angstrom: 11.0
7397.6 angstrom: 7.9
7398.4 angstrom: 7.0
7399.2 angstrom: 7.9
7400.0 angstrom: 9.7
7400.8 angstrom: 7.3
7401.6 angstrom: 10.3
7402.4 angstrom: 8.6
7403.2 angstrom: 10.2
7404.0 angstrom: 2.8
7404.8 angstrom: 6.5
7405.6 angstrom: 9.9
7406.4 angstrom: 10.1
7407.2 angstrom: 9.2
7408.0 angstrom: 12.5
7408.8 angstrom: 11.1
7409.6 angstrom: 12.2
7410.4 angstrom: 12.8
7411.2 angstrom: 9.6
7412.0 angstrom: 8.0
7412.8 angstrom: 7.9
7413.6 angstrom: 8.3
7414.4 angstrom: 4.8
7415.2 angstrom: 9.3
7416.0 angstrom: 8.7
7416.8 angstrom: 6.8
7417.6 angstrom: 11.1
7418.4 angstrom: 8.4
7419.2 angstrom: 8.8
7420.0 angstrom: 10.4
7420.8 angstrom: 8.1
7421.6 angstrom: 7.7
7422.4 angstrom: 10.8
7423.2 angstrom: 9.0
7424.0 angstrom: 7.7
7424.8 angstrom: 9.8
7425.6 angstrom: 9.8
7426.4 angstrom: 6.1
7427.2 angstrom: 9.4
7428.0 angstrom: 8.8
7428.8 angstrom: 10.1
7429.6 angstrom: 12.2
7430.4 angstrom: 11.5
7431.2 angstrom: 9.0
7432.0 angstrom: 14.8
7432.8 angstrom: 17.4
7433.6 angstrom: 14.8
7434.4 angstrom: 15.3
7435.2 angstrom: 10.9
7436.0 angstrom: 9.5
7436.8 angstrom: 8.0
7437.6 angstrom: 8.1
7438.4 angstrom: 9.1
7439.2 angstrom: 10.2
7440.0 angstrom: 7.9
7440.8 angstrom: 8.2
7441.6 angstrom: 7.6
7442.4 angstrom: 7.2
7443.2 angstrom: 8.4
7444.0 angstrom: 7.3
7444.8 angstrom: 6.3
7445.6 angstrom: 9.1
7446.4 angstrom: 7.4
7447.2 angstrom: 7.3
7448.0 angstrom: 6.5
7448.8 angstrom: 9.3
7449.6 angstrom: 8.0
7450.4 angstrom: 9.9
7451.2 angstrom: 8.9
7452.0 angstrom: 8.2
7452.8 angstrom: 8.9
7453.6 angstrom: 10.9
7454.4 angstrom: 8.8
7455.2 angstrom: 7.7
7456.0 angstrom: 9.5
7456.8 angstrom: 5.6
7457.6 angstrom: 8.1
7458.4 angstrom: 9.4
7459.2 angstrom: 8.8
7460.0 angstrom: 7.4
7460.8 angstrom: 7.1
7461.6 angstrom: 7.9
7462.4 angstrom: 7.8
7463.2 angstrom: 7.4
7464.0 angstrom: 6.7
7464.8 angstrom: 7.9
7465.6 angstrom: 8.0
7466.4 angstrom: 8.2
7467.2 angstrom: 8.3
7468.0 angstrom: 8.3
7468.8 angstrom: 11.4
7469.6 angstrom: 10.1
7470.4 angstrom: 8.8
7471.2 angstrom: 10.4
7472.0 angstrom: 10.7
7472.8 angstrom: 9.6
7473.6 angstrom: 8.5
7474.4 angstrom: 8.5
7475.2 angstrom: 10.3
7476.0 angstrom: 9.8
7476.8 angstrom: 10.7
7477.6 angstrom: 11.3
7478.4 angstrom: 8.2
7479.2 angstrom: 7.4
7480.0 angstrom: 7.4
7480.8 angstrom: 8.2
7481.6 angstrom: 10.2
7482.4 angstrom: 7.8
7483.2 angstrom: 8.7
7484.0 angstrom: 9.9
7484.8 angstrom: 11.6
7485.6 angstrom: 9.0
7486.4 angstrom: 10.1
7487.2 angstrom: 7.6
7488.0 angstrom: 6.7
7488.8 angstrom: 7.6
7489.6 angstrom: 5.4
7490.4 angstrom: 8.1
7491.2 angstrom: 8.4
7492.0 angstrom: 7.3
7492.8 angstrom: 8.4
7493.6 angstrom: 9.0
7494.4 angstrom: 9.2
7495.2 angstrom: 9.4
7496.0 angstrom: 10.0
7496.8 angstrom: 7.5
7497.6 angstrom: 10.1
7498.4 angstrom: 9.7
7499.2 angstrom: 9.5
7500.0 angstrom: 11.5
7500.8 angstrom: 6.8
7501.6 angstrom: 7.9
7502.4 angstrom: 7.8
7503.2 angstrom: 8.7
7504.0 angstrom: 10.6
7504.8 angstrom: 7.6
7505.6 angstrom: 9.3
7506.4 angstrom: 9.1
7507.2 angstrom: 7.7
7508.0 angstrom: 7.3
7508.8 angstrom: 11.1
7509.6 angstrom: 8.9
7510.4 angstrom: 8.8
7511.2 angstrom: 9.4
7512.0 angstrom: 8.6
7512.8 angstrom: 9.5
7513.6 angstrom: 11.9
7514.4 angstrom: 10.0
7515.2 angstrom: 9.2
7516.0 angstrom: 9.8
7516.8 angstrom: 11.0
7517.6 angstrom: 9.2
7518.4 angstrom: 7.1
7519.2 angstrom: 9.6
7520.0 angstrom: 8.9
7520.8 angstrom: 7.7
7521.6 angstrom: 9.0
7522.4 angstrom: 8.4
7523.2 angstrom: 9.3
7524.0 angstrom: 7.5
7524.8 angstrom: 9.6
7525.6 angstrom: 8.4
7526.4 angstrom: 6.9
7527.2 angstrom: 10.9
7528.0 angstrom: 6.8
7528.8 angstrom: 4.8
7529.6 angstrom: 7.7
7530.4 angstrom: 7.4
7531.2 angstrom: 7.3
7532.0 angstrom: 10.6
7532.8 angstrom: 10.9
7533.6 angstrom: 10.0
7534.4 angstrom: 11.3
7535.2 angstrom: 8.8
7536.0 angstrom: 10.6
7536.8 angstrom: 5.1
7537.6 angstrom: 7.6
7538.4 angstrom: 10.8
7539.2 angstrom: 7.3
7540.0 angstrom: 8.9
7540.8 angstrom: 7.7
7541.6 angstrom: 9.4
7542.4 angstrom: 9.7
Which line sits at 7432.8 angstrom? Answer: [N II]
